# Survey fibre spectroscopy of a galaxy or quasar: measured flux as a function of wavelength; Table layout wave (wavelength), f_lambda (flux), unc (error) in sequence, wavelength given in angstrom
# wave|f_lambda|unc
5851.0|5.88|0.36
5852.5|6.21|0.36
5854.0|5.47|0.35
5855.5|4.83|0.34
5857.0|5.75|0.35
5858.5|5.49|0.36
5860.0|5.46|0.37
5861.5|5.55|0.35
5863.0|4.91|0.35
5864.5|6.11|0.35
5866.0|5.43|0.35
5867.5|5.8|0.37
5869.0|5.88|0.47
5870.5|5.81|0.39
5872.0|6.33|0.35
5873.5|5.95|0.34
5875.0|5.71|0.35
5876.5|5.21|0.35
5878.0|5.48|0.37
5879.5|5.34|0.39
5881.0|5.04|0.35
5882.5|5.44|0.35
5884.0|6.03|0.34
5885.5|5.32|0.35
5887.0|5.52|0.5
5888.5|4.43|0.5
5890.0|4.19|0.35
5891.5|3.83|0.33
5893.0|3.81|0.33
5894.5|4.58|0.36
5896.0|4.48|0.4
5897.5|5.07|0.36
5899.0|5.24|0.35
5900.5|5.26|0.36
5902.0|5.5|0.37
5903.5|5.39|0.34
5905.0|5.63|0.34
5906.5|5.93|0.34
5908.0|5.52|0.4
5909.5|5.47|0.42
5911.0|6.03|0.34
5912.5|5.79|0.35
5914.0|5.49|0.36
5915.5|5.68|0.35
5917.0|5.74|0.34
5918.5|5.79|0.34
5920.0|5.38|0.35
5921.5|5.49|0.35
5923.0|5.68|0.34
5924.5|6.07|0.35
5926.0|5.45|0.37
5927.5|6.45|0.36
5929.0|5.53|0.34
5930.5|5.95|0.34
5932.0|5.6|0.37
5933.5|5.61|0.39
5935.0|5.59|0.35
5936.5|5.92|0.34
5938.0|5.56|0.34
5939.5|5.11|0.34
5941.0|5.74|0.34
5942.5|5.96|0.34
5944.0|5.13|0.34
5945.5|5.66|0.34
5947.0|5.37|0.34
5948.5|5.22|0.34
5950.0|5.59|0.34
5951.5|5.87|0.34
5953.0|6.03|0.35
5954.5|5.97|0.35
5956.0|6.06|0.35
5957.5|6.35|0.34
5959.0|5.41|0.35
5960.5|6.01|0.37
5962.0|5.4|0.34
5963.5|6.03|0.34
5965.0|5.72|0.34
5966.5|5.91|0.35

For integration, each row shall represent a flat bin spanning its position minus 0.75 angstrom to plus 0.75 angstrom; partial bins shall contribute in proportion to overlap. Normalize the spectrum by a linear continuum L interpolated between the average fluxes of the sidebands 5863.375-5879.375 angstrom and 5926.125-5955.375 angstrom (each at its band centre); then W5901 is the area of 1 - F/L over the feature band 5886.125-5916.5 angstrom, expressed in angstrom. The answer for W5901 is 3.0 angstrom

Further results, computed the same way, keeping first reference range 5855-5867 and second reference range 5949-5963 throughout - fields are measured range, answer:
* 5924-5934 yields -0.12 angstrom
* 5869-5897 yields 1.96 angstrom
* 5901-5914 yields 0.02 angstrom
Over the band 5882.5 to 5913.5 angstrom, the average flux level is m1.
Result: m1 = 5.16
